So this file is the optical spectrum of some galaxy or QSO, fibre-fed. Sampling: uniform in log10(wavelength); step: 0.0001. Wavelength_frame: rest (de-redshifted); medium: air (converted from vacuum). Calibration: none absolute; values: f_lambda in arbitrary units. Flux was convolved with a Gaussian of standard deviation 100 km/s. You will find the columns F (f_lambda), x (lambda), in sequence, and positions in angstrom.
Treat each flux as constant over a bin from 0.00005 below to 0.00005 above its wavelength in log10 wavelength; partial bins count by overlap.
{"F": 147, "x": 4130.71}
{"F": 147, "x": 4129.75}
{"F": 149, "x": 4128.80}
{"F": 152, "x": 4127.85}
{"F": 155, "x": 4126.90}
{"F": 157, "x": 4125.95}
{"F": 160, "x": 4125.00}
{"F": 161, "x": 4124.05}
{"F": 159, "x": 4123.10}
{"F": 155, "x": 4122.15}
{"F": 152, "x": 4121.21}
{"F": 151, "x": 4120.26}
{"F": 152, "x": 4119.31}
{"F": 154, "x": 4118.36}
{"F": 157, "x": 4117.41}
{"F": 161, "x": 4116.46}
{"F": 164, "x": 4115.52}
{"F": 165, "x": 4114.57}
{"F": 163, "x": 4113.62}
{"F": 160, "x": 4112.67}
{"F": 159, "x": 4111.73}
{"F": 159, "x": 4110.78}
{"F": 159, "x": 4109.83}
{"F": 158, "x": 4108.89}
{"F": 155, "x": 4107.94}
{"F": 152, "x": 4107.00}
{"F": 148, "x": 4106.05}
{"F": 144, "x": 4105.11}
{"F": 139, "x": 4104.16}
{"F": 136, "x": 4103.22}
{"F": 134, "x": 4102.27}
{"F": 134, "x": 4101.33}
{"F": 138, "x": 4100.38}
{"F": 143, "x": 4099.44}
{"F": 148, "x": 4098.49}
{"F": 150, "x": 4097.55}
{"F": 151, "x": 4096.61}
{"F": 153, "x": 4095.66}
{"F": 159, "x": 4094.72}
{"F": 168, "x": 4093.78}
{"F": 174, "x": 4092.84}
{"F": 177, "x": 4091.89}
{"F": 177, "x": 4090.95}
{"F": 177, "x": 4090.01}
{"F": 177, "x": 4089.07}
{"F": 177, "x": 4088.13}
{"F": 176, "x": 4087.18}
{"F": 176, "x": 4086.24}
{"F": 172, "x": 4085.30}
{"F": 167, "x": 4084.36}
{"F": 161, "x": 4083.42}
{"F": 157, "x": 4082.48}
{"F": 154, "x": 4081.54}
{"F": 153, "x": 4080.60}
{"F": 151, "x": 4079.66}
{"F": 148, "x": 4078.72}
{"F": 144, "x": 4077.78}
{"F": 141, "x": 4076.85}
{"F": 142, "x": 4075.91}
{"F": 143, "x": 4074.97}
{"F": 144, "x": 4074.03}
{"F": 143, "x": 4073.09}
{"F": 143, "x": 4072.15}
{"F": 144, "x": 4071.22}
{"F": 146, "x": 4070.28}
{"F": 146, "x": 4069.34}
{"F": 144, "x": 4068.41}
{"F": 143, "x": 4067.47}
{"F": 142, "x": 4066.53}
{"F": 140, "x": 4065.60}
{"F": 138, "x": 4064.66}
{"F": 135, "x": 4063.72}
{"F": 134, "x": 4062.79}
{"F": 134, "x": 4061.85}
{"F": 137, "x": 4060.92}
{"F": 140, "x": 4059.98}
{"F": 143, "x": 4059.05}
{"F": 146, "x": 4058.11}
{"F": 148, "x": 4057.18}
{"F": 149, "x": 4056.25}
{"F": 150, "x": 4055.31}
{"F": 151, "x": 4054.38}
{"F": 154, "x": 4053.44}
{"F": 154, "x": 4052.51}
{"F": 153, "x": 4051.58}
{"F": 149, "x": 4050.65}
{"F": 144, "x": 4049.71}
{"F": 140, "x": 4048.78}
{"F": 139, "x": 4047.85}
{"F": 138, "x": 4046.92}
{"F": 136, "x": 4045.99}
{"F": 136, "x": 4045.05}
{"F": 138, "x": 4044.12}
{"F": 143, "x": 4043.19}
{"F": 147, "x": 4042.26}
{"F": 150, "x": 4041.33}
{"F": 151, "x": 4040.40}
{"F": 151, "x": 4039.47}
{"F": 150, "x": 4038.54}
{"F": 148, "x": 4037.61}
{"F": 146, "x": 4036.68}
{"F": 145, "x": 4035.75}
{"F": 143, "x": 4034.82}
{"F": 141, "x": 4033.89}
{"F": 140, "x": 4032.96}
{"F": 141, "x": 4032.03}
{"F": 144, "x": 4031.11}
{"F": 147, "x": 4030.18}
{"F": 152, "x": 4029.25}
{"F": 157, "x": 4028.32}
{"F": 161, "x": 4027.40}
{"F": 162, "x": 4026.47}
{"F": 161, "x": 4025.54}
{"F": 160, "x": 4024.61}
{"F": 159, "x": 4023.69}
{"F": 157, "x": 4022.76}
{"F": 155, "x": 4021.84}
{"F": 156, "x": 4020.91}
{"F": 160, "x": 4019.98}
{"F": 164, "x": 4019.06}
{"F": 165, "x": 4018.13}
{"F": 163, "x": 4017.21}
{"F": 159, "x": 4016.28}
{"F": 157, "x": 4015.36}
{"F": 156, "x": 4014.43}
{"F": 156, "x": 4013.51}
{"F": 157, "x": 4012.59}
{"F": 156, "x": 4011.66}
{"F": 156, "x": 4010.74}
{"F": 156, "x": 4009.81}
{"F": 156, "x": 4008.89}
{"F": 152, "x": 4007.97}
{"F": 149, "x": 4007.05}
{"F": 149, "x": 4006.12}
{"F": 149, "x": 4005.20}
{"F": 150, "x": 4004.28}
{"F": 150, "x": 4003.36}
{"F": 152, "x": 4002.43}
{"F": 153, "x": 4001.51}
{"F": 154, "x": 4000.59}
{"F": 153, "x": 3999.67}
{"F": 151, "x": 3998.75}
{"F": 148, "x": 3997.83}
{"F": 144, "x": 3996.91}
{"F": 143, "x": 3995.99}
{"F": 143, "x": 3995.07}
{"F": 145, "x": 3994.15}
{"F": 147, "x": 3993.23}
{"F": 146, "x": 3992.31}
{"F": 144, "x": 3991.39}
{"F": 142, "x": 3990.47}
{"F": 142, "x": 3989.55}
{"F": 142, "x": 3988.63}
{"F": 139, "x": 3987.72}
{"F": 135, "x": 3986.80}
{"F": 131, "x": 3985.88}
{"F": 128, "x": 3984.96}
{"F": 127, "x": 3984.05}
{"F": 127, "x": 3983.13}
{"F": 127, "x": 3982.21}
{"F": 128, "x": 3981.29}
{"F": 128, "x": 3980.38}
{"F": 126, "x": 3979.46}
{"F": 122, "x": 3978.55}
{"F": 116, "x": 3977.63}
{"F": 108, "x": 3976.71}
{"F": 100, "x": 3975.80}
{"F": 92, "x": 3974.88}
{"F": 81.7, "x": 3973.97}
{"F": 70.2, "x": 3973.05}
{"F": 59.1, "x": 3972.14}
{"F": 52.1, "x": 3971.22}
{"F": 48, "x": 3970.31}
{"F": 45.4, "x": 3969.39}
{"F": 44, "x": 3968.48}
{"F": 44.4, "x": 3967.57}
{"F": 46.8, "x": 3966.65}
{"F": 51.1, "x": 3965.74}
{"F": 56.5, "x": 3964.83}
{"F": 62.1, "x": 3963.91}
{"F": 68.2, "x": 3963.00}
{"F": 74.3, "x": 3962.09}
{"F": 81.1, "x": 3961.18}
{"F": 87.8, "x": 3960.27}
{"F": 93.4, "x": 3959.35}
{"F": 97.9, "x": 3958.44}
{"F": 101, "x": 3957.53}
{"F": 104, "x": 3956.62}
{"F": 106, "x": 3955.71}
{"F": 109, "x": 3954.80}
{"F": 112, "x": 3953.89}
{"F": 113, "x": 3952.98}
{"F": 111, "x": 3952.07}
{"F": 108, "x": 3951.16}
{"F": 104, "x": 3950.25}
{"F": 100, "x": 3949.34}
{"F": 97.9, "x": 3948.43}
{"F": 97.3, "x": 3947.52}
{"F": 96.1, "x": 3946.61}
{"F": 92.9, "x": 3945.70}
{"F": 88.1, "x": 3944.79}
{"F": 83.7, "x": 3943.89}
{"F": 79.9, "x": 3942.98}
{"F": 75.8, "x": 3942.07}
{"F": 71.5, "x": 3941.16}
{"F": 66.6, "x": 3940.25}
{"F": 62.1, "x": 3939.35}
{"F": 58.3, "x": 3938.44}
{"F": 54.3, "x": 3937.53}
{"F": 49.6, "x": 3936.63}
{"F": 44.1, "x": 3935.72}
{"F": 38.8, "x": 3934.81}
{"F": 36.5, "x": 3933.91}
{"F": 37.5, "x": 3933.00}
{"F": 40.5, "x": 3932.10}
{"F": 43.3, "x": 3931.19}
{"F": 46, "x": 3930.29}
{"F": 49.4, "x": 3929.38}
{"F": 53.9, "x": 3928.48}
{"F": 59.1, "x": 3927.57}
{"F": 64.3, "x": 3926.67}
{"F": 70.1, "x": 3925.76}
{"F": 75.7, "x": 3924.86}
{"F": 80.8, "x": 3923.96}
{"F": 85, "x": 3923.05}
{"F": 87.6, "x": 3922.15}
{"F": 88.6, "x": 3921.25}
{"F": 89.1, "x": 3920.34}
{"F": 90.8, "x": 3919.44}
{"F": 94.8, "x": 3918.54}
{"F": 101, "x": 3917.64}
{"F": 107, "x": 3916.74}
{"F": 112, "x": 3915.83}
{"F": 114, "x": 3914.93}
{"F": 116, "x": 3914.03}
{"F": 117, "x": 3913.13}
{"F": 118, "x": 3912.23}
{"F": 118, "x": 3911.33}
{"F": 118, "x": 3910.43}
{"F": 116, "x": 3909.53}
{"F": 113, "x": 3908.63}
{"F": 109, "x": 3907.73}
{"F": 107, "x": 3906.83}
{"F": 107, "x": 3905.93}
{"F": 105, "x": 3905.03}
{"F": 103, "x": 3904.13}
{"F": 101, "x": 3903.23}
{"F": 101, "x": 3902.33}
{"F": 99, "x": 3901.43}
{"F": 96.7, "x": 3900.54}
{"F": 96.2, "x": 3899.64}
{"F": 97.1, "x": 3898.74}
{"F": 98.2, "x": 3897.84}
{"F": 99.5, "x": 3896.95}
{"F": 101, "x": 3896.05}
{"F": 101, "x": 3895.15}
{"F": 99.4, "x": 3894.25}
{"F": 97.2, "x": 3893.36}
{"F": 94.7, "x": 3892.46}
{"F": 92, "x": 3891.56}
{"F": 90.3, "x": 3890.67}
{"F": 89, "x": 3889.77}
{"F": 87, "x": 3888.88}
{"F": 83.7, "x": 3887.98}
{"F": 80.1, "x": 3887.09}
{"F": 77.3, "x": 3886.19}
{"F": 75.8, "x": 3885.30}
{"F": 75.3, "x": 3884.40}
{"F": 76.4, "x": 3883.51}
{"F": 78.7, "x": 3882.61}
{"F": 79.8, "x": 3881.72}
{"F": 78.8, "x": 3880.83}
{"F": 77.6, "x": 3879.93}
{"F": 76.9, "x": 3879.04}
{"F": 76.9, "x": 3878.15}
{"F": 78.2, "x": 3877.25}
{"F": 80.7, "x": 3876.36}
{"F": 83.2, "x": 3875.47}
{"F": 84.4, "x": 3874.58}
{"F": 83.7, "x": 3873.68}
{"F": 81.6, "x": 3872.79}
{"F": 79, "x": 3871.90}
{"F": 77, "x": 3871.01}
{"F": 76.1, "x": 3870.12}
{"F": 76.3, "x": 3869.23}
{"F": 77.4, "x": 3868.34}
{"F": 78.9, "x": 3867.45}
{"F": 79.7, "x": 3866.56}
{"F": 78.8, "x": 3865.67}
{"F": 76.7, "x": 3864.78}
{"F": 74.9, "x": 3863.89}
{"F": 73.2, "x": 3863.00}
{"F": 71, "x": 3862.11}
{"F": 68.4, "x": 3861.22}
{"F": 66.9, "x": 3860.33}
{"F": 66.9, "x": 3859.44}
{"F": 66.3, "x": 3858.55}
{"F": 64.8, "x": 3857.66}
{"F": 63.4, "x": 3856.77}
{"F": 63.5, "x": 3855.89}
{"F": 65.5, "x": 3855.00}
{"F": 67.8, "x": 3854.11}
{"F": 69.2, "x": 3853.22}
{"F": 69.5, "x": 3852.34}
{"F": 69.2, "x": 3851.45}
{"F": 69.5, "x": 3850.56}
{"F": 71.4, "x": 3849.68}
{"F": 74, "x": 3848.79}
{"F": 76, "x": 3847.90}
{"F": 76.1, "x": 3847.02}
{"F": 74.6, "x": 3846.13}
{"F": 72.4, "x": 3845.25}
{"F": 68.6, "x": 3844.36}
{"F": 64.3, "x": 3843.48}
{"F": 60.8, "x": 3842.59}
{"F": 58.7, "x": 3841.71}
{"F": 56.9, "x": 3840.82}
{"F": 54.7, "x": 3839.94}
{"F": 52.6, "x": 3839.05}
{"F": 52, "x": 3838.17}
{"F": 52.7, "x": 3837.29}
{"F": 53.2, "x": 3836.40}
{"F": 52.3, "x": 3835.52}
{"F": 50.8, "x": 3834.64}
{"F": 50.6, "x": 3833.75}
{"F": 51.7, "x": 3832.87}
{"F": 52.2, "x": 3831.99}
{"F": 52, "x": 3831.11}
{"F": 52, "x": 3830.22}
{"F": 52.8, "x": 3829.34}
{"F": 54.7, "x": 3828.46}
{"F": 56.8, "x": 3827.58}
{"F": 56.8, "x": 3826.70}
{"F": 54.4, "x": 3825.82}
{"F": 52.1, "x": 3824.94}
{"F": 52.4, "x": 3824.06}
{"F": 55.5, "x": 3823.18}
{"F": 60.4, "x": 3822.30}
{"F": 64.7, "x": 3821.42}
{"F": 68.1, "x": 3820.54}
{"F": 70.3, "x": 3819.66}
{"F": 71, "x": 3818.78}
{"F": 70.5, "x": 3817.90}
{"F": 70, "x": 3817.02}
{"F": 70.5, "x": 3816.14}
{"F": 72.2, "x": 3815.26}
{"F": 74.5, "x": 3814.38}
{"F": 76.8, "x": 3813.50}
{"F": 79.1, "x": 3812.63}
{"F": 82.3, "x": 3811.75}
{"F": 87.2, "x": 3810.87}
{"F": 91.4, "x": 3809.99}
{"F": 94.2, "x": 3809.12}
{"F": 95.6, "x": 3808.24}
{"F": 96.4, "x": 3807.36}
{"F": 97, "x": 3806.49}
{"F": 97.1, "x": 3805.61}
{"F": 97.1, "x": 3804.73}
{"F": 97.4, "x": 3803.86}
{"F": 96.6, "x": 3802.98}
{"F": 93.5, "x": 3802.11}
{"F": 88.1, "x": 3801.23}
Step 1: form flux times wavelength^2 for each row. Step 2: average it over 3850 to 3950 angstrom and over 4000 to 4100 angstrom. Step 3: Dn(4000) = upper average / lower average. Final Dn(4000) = 2.00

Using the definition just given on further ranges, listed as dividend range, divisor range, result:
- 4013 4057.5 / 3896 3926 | 1.58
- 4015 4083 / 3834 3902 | 2.12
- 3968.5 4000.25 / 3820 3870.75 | 2.00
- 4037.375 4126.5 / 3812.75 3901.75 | 2.33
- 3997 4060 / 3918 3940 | 2.53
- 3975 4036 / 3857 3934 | 1.81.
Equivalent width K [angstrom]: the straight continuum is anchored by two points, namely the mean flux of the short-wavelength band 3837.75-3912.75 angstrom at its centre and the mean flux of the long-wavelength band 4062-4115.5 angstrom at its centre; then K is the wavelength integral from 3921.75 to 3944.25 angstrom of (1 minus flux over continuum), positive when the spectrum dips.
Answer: 9.1 angstrom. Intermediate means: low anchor 82.1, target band 60.4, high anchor 153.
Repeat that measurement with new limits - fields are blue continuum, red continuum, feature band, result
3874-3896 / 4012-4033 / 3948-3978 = 9.96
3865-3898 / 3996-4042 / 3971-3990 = 2.80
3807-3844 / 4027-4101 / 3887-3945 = 6.03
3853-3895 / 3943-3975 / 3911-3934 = -0.22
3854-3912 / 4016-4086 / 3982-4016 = -4.53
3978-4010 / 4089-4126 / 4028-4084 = 1.63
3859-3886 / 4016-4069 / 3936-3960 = 4.30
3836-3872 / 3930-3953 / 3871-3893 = -3.77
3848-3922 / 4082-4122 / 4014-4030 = -3.28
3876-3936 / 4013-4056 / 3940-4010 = 6.99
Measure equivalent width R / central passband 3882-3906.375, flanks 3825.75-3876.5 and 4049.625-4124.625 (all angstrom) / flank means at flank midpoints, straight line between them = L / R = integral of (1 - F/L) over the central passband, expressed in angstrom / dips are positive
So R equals -3.0 angstrom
